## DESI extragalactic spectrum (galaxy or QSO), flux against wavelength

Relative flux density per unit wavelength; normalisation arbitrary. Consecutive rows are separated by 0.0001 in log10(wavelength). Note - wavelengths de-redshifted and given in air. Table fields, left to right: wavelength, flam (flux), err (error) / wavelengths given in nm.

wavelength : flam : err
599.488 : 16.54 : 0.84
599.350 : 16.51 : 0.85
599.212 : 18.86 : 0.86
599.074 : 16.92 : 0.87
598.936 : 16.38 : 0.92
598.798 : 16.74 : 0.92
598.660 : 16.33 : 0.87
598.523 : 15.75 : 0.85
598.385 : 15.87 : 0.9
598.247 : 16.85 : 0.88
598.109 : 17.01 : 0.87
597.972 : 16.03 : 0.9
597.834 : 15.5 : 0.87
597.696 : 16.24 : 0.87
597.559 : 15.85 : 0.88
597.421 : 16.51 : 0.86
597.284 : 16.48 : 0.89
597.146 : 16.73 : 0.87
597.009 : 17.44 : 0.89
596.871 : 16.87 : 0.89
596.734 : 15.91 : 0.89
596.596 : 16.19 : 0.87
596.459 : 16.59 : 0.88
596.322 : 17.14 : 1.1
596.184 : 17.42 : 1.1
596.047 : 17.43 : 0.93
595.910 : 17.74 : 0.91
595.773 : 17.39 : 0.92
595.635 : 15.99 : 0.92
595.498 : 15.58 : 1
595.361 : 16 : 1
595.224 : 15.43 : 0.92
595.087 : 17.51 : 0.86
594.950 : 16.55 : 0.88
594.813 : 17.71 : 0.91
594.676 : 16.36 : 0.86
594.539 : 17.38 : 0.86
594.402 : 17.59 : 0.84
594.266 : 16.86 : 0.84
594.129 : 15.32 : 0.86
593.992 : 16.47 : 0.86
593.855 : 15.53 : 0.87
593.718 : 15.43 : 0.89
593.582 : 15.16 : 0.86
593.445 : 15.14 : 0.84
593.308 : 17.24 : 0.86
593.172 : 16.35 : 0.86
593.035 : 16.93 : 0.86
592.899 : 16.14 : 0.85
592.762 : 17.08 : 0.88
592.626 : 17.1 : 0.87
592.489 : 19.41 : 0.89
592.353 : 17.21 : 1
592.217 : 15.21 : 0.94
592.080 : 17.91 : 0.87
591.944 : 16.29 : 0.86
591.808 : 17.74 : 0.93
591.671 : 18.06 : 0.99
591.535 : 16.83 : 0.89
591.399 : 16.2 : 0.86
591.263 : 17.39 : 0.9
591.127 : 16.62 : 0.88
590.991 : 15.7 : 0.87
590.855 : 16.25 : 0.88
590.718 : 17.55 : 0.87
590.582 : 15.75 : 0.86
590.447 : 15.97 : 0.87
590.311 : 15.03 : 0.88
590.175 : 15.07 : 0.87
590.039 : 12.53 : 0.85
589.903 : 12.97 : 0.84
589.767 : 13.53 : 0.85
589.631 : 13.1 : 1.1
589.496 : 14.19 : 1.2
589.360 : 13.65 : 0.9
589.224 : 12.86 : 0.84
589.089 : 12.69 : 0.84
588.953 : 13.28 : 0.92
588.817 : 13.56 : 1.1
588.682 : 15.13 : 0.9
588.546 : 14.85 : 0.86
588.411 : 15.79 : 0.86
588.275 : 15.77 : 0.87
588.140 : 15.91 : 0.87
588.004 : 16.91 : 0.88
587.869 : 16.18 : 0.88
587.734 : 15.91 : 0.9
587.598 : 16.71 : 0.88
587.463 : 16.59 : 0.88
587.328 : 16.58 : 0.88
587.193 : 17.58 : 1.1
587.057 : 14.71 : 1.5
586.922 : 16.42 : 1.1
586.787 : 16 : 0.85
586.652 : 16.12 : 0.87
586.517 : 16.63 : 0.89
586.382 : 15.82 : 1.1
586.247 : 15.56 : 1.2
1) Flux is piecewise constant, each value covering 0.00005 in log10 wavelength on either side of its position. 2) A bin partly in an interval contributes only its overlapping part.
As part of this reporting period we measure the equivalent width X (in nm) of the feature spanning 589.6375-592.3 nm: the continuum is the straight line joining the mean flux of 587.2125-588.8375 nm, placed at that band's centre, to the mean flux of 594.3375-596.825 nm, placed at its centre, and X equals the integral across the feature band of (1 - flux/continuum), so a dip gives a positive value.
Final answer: 0.07 nm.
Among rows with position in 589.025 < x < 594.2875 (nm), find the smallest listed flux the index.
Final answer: 12.53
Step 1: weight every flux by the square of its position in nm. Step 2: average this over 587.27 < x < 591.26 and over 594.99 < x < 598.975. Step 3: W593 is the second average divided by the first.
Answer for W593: 1.1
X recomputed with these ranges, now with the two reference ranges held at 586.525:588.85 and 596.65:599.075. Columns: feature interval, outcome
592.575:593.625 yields -0.01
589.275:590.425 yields 0.16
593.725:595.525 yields -0.02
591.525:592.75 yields -0.09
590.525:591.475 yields -0.02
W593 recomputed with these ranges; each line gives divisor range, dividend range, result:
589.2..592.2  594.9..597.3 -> 1.09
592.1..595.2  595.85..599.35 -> 1.02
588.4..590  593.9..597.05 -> 1.25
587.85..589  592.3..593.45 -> 1.13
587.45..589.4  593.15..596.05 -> 1.12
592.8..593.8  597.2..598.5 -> 1.03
